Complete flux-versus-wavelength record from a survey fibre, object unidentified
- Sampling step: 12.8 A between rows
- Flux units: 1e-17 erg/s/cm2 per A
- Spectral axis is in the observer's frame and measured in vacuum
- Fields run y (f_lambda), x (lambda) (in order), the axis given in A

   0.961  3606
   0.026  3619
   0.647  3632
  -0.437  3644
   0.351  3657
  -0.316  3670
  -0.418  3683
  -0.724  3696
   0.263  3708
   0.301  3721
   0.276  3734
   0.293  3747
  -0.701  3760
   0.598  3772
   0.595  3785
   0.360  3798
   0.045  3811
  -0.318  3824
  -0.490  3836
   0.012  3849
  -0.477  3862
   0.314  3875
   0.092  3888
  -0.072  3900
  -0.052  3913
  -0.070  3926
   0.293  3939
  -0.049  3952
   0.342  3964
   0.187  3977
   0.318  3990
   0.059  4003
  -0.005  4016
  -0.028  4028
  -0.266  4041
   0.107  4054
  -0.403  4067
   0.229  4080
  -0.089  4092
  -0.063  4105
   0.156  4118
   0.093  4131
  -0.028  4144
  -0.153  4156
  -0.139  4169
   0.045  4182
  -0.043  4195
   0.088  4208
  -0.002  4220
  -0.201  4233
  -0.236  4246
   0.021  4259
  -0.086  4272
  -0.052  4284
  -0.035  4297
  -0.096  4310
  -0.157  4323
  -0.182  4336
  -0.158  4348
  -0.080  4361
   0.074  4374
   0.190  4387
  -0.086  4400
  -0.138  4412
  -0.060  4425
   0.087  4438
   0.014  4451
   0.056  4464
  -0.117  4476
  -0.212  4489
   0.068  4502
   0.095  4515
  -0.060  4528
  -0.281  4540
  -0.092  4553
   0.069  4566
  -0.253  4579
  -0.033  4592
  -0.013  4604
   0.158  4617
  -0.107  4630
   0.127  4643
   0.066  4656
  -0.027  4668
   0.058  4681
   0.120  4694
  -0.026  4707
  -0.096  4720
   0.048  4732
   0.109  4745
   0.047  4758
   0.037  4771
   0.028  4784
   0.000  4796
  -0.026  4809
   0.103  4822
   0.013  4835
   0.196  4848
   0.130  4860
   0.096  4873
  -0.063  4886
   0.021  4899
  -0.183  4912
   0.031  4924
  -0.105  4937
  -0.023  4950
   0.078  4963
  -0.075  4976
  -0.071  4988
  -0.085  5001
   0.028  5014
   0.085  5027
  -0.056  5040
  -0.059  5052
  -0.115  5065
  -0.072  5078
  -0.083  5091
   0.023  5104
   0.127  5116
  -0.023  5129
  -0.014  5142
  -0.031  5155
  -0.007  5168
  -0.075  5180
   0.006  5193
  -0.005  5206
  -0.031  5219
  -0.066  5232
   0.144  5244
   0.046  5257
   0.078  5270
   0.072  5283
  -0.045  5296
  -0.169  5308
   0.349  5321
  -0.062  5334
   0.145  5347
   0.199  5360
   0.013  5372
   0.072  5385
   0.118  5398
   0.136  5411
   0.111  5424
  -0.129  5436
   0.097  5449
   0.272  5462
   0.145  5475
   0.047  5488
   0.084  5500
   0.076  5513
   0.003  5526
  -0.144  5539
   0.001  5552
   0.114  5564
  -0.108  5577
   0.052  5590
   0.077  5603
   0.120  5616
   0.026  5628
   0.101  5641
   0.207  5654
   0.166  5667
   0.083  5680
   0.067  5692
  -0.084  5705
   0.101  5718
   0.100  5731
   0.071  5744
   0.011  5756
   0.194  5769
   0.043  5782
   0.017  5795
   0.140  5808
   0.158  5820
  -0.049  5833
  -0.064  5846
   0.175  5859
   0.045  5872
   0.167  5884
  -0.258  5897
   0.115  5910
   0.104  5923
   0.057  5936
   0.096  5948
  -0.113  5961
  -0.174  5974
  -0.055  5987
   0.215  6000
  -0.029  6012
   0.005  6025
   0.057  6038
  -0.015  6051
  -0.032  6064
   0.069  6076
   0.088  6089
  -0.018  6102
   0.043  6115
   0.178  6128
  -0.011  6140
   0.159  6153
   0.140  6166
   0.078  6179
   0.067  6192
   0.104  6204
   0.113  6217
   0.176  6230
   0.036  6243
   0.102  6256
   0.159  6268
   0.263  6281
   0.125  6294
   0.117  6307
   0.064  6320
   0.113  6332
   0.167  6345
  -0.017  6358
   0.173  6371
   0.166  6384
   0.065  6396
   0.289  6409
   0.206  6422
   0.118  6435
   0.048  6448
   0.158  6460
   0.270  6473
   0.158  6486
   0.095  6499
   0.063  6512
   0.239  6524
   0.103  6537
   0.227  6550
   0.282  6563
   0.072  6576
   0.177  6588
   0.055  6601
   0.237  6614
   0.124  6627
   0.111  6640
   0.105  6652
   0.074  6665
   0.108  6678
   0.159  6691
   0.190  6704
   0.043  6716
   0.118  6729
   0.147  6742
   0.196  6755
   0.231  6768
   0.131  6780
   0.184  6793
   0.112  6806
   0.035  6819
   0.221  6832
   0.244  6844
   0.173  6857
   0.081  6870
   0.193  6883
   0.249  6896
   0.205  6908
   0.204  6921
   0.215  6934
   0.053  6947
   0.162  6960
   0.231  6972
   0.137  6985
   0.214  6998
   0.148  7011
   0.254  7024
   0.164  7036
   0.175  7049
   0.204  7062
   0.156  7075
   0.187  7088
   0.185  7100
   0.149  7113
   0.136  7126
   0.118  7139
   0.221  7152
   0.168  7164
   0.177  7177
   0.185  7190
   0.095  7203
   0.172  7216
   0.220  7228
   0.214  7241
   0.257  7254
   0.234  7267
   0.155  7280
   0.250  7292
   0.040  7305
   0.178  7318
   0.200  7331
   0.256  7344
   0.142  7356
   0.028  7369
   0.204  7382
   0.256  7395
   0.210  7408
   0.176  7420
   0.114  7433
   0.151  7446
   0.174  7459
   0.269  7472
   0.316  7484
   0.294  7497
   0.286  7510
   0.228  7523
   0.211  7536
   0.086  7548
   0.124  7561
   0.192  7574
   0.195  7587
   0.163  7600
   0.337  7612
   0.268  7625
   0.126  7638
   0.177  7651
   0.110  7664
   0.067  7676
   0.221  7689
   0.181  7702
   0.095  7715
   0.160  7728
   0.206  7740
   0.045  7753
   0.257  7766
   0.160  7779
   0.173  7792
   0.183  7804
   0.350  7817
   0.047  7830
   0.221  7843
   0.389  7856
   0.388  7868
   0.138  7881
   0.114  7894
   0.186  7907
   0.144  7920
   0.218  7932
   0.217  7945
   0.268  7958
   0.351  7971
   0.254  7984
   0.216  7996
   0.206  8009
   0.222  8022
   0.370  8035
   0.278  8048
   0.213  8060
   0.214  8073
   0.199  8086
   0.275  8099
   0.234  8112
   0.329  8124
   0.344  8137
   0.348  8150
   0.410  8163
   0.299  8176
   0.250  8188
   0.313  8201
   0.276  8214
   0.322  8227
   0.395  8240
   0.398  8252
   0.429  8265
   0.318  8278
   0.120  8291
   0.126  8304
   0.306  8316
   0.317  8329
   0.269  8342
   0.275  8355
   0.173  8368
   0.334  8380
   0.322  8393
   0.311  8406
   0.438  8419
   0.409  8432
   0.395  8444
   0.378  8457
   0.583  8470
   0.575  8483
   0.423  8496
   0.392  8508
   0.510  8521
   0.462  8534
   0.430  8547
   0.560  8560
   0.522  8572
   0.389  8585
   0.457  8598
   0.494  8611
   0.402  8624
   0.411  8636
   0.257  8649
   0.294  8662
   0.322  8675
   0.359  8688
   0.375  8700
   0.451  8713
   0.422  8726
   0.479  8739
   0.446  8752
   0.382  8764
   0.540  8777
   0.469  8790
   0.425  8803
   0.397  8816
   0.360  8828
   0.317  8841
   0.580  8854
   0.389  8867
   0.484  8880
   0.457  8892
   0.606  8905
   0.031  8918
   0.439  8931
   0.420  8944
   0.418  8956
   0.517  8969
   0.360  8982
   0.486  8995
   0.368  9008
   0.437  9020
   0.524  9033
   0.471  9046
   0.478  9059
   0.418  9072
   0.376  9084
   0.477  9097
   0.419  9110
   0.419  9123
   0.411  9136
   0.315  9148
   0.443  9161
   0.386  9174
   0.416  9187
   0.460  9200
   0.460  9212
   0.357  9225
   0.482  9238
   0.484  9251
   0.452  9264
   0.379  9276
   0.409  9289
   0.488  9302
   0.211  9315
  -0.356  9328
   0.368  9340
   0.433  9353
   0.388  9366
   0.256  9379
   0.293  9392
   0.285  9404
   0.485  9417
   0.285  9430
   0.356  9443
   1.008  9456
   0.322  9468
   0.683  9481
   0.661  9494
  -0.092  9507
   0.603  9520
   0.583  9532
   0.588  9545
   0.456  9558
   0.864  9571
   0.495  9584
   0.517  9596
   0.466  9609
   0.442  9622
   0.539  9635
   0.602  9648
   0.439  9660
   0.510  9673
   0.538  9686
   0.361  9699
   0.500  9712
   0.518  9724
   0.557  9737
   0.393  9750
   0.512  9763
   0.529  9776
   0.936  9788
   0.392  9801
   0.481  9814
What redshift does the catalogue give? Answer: 1.109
